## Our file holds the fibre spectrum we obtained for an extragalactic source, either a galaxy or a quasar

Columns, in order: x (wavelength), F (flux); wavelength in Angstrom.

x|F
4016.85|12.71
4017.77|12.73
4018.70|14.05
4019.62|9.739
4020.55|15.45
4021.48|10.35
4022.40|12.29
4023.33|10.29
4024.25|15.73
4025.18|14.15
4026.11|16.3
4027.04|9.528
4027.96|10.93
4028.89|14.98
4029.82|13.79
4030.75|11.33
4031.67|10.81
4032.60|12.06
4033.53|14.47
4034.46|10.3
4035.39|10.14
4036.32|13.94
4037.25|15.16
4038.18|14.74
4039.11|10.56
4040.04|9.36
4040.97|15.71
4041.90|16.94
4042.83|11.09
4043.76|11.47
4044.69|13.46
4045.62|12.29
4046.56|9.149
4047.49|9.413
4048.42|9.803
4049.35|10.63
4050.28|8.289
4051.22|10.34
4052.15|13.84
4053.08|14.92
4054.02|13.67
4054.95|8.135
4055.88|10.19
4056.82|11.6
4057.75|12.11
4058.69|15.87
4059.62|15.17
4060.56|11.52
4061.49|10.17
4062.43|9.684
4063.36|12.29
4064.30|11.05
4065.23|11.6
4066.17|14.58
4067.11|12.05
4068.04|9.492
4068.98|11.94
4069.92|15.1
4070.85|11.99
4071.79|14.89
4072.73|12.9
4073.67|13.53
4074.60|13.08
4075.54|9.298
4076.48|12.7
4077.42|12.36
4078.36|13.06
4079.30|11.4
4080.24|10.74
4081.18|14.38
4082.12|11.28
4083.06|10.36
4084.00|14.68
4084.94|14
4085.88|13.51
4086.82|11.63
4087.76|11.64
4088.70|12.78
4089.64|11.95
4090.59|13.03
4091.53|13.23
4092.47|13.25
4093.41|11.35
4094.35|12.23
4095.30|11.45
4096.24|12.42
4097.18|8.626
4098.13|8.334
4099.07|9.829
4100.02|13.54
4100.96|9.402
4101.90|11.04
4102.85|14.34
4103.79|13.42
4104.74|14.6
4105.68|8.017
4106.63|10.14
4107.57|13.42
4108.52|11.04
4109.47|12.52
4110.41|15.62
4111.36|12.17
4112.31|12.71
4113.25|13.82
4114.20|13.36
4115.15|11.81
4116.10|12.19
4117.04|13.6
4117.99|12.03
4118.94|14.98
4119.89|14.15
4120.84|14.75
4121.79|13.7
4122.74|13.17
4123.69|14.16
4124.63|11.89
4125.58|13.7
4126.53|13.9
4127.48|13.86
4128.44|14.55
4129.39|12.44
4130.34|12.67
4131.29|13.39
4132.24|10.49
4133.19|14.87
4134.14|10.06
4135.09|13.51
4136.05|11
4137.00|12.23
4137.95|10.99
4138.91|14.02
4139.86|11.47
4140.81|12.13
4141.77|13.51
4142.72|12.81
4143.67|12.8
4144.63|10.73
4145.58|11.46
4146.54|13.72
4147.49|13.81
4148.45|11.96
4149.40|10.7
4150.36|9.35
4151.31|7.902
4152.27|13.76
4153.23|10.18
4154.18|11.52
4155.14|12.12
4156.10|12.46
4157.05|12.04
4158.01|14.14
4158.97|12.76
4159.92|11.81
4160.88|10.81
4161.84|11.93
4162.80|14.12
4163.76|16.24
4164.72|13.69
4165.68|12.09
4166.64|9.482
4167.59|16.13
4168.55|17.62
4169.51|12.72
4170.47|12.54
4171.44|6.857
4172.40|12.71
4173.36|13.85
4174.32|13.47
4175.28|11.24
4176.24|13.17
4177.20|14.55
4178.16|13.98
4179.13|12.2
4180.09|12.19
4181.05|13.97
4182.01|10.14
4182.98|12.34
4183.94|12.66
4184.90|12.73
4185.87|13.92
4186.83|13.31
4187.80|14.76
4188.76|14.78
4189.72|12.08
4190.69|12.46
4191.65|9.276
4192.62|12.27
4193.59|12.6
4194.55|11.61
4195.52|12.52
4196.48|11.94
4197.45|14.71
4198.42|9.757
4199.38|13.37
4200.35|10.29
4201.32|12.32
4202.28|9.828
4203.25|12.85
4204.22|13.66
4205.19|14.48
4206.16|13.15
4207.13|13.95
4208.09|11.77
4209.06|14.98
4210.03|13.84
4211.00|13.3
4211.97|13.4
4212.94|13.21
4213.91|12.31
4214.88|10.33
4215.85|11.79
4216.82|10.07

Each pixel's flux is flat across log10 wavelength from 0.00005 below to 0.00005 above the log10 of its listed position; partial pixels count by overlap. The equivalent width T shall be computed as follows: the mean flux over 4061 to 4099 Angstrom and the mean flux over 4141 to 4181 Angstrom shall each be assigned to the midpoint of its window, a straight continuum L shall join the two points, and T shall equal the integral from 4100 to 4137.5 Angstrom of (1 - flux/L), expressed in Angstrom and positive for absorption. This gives -1.6 Angstrom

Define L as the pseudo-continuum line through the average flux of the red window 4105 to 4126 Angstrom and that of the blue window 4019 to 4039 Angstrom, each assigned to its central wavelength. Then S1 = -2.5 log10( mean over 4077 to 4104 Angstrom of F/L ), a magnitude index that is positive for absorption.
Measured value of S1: 0.07 mag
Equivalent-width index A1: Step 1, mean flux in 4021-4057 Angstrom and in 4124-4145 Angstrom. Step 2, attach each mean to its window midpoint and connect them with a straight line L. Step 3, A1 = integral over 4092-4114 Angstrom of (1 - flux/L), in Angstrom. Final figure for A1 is 1.0 Angstrom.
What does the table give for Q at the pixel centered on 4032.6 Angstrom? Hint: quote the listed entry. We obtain 12.06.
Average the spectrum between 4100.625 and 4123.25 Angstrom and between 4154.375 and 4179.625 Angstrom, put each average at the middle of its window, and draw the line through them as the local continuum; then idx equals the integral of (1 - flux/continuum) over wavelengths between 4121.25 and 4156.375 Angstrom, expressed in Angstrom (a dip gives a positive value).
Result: 1.3 Angstrom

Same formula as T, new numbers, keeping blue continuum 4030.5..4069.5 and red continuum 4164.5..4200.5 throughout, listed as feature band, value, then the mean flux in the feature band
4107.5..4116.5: -0.4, 12.8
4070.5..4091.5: -0.7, 12.5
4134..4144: 0.1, 12.3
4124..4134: -0.6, 13.1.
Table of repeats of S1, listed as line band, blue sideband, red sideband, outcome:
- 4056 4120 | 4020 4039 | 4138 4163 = 0.01 mag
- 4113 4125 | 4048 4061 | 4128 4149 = -0.09 mag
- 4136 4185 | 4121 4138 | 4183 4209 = 0.03 mag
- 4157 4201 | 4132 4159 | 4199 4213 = -0.01 mag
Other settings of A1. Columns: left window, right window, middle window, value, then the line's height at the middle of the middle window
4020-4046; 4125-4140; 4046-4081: 2.39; 12.7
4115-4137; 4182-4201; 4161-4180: -0.58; 12.6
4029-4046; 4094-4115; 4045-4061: 1.16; 12.5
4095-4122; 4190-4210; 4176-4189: -0.80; 12.4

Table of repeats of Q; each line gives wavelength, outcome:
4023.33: 10.29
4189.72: 12.08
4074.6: 13.08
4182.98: 12.34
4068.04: 9.492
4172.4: 12.71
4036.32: 13.94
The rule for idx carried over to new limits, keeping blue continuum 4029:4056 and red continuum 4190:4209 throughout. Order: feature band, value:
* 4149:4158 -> 0.7 Angstrom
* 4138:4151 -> 0.1 Angstrom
